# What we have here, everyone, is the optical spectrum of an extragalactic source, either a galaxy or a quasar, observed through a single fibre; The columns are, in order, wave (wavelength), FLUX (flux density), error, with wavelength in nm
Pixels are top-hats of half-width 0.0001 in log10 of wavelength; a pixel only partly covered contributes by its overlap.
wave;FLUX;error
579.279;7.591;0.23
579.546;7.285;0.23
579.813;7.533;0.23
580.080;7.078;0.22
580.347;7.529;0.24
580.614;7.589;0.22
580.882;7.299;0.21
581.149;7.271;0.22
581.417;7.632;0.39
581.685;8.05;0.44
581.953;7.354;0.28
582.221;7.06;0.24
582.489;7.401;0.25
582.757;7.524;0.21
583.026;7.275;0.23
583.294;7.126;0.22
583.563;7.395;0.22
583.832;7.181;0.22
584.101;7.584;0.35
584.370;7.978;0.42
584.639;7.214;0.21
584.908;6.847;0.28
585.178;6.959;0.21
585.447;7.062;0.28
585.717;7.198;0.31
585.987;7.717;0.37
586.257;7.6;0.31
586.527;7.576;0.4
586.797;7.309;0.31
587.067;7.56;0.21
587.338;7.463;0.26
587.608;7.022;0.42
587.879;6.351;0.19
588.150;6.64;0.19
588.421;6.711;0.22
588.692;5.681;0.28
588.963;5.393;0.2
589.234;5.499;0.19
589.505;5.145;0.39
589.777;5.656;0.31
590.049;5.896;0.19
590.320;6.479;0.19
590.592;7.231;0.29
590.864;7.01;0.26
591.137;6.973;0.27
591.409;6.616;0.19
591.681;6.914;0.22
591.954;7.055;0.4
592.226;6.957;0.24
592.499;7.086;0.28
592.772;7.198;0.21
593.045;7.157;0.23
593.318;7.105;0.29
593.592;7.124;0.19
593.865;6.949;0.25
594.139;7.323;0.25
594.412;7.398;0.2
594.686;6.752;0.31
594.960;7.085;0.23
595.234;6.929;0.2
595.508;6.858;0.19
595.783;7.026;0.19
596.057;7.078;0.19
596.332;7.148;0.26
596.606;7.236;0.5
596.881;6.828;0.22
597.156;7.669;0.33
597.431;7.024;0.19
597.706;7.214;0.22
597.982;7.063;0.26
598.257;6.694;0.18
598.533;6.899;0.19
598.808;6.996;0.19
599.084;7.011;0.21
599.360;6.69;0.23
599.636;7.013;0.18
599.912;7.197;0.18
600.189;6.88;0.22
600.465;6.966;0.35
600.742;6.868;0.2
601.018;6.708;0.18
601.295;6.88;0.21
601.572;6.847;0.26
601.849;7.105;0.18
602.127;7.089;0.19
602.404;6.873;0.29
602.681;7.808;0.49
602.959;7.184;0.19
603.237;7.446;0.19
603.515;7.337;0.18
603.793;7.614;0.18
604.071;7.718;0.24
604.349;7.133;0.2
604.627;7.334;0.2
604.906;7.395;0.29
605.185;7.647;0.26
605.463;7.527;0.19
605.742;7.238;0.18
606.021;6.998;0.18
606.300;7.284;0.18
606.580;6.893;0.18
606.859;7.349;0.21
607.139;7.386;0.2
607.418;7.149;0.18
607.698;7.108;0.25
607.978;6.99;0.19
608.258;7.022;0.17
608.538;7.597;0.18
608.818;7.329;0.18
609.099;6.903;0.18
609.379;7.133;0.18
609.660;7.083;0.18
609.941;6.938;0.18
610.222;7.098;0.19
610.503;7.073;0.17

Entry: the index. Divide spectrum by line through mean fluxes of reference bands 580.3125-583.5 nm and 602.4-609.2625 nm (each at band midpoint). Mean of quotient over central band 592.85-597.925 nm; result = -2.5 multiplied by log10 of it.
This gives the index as 0.04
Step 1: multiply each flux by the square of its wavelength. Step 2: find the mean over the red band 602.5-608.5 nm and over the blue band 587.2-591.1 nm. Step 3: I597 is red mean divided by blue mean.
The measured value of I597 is 1.2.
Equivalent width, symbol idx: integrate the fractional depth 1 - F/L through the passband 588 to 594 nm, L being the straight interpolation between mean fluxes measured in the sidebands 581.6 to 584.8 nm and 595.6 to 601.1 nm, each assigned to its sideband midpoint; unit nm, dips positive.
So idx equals 0.53 nm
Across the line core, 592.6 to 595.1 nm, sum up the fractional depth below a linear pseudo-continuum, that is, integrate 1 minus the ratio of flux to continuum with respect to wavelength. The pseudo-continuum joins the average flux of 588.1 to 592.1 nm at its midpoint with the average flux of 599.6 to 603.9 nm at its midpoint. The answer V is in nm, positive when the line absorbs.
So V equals -0.21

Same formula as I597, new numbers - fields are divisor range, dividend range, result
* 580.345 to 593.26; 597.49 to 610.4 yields 1.08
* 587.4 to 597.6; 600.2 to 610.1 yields 1.11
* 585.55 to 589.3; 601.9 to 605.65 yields 1.14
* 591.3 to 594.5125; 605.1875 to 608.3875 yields 1.07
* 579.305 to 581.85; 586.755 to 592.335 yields 0.90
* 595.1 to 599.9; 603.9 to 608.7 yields 1.07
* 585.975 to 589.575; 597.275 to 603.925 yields 1.10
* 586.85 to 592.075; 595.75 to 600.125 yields 1.12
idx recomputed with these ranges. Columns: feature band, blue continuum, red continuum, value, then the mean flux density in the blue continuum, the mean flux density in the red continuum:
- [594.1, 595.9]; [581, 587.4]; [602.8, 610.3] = 0.070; 7.39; 7.25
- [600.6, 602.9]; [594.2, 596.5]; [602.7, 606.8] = 0.072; 7.05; 7.35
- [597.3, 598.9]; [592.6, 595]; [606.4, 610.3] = 0.033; 7.12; 7.14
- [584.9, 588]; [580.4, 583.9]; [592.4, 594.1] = 0.021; 7.4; 7.11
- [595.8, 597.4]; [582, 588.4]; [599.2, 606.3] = 0.009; 7.25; 7.18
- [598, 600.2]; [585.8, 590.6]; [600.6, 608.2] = 0.025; 6.6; 7.22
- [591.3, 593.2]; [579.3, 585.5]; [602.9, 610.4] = 0.082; 7.37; 7.25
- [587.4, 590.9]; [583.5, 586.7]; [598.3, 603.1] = 0.507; 7.36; 6.99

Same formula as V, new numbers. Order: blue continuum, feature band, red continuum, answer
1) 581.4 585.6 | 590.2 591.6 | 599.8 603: 0.07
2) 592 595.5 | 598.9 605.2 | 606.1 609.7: -0.02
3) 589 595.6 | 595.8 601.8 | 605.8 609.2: -0.06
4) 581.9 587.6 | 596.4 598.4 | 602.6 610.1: 0.05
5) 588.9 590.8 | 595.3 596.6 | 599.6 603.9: -0.10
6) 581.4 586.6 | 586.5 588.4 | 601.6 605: 0.07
